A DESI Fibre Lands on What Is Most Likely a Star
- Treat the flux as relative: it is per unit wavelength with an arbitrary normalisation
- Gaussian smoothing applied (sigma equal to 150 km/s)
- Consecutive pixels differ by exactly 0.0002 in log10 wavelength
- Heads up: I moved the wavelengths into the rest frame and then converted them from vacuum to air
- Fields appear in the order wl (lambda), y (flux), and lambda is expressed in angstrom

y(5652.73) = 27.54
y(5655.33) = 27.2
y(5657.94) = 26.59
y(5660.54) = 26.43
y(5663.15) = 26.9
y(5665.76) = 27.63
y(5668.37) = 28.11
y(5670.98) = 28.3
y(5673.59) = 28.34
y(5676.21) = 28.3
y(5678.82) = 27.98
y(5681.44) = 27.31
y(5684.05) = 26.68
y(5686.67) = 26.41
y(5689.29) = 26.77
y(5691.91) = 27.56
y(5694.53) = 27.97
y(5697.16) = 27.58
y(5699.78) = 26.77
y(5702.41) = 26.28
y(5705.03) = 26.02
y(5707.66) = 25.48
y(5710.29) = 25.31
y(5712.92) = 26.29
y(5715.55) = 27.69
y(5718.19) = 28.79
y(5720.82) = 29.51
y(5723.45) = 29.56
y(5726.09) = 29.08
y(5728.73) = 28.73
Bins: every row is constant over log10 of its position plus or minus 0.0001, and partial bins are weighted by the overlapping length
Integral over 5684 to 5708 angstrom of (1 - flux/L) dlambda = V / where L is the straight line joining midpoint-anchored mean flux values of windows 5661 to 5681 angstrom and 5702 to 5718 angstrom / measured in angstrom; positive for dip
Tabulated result 0.1 angstrom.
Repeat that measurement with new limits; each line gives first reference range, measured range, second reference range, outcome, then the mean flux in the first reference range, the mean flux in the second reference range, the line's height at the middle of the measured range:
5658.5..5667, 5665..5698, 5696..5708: -1.1 angstrom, 27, 26.5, 26.7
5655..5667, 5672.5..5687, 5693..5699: -0.1 angstrom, 26.9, 27.7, 27.3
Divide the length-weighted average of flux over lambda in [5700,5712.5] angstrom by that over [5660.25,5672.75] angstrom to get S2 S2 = 0.94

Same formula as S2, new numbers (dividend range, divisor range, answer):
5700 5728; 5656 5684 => 0.99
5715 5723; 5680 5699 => 1.06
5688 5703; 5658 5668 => 1.01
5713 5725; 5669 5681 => 1.02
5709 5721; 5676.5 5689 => 1.01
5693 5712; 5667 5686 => 0.95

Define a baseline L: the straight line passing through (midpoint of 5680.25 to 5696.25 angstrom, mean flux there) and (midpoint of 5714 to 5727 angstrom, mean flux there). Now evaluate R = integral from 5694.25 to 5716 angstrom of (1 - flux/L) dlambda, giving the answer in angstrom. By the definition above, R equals 1.2 angstrom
